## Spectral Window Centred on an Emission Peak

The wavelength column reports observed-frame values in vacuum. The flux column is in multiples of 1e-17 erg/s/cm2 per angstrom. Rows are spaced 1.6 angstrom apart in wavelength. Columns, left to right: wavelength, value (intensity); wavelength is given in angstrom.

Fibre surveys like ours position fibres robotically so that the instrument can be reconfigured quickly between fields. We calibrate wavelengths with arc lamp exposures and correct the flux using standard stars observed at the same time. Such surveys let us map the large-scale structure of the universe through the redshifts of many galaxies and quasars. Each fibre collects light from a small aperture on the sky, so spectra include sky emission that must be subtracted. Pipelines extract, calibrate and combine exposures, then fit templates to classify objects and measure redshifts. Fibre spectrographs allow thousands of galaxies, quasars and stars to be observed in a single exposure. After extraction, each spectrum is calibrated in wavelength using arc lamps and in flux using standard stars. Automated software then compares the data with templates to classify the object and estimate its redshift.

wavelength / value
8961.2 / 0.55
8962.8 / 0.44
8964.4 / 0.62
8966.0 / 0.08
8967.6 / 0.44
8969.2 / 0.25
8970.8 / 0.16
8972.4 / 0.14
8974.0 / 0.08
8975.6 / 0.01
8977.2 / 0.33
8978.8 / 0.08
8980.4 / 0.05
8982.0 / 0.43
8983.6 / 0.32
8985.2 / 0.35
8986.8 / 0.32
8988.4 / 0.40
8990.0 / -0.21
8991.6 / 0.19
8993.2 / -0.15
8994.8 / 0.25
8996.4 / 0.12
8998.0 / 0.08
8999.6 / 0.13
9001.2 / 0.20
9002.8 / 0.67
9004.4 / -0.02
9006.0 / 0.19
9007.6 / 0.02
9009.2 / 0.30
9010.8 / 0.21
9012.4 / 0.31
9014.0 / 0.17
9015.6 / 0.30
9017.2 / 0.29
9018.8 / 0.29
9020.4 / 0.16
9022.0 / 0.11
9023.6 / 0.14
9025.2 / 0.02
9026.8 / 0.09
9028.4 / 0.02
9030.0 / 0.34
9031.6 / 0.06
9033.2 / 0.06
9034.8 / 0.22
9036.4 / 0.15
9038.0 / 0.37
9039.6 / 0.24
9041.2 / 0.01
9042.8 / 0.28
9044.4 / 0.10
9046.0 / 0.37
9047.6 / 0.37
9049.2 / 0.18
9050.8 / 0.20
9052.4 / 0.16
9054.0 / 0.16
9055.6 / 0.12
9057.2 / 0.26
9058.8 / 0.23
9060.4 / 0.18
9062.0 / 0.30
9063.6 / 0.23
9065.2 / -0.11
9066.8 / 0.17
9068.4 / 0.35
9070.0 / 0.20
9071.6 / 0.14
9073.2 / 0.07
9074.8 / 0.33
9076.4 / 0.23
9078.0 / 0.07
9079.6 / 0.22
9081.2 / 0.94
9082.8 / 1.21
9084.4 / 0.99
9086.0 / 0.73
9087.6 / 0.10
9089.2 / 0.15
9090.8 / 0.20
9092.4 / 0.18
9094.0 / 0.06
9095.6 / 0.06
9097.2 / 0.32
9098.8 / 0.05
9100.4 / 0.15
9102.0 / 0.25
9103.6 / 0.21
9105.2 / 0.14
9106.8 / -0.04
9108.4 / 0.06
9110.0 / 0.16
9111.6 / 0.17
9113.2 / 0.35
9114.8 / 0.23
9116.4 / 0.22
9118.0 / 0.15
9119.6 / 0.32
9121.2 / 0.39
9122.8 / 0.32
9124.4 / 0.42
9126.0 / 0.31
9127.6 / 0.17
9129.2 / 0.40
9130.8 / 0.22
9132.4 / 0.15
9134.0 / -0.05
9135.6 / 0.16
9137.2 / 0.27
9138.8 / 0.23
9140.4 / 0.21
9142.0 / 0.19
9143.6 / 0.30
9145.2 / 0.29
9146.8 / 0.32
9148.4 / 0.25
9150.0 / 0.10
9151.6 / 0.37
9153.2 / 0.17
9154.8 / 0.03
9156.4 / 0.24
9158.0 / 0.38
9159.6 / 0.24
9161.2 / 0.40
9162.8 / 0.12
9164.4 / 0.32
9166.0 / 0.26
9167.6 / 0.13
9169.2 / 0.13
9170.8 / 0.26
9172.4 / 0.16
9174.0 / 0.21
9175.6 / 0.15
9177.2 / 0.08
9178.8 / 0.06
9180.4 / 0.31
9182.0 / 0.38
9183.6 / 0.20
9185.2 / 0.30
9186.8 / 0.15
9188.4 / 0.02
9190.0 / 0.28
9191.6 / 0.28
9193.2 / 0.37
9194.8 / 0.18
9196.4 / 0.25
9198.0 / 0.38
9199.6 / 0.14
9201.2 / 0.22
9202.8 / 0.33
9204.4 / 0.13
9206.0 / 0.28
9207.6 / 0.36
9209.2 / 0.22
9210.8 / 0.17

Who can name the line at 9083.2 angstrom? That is H-beta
